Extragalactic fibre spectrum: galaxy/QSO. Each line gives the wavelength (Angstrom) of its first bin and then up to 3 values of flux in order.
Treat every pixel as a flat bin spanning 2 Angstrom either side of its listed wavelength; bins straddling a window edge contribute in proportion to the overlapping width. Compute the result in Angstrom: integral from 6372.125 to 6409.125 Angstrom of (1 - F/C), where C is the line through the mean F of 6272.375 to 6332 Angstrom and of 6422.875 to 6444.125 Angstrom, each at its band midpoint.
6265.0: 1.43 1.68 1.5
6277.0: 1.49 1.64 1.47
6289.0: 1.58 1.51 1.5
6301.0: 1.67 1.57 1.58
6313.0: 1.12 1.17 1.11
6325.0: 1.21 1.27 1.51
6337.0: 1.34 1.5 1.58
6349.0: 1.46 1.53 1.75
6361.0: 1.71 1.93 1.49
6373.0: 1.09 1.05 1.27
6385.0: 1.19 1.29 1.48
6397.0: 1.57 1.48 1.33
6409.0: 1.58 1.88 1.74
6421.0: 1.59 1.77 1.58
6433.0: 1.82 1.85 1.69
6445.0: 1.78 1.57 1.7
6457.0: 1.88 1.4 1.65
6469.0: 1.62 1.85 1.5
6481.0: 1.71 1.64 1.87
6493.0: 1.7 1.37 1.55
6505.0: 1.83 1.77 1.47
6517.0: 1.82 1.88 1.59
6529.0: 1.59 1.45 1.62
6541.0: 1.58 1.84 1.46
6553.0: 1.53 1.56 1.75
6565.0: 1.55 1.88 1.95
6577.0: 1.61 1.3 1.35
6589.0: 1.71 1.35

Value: 7.1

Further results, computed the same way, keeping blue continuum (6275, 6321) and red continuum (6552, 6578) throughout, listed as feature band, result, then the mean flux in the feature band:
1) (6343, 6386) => 1.62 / 1.47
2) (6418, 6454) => -2.73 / 1.71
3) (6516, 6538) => 0.17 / 1.65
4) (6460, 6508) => -0.59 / 1.65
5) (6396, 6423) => -0.57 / 1.6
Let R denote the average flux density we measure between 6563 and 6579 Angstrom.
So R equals 1.75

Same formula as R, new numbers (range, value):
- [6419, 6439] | 1.72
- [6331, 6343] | 1.45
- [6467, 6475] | 1.74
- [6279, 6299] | 1.54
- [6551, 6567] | 1.6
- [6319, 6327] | 1.16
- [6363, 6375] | 1.5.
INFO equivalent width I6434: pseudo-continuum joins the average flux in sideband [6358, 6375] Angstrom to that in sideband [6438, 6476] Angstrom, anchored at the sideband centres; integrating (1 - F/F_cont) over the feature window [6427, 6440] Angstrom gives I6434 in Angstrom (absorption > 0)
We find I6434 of -0.73 Angstrom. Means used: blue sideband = 1.57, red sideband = 1.68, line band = 1.75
